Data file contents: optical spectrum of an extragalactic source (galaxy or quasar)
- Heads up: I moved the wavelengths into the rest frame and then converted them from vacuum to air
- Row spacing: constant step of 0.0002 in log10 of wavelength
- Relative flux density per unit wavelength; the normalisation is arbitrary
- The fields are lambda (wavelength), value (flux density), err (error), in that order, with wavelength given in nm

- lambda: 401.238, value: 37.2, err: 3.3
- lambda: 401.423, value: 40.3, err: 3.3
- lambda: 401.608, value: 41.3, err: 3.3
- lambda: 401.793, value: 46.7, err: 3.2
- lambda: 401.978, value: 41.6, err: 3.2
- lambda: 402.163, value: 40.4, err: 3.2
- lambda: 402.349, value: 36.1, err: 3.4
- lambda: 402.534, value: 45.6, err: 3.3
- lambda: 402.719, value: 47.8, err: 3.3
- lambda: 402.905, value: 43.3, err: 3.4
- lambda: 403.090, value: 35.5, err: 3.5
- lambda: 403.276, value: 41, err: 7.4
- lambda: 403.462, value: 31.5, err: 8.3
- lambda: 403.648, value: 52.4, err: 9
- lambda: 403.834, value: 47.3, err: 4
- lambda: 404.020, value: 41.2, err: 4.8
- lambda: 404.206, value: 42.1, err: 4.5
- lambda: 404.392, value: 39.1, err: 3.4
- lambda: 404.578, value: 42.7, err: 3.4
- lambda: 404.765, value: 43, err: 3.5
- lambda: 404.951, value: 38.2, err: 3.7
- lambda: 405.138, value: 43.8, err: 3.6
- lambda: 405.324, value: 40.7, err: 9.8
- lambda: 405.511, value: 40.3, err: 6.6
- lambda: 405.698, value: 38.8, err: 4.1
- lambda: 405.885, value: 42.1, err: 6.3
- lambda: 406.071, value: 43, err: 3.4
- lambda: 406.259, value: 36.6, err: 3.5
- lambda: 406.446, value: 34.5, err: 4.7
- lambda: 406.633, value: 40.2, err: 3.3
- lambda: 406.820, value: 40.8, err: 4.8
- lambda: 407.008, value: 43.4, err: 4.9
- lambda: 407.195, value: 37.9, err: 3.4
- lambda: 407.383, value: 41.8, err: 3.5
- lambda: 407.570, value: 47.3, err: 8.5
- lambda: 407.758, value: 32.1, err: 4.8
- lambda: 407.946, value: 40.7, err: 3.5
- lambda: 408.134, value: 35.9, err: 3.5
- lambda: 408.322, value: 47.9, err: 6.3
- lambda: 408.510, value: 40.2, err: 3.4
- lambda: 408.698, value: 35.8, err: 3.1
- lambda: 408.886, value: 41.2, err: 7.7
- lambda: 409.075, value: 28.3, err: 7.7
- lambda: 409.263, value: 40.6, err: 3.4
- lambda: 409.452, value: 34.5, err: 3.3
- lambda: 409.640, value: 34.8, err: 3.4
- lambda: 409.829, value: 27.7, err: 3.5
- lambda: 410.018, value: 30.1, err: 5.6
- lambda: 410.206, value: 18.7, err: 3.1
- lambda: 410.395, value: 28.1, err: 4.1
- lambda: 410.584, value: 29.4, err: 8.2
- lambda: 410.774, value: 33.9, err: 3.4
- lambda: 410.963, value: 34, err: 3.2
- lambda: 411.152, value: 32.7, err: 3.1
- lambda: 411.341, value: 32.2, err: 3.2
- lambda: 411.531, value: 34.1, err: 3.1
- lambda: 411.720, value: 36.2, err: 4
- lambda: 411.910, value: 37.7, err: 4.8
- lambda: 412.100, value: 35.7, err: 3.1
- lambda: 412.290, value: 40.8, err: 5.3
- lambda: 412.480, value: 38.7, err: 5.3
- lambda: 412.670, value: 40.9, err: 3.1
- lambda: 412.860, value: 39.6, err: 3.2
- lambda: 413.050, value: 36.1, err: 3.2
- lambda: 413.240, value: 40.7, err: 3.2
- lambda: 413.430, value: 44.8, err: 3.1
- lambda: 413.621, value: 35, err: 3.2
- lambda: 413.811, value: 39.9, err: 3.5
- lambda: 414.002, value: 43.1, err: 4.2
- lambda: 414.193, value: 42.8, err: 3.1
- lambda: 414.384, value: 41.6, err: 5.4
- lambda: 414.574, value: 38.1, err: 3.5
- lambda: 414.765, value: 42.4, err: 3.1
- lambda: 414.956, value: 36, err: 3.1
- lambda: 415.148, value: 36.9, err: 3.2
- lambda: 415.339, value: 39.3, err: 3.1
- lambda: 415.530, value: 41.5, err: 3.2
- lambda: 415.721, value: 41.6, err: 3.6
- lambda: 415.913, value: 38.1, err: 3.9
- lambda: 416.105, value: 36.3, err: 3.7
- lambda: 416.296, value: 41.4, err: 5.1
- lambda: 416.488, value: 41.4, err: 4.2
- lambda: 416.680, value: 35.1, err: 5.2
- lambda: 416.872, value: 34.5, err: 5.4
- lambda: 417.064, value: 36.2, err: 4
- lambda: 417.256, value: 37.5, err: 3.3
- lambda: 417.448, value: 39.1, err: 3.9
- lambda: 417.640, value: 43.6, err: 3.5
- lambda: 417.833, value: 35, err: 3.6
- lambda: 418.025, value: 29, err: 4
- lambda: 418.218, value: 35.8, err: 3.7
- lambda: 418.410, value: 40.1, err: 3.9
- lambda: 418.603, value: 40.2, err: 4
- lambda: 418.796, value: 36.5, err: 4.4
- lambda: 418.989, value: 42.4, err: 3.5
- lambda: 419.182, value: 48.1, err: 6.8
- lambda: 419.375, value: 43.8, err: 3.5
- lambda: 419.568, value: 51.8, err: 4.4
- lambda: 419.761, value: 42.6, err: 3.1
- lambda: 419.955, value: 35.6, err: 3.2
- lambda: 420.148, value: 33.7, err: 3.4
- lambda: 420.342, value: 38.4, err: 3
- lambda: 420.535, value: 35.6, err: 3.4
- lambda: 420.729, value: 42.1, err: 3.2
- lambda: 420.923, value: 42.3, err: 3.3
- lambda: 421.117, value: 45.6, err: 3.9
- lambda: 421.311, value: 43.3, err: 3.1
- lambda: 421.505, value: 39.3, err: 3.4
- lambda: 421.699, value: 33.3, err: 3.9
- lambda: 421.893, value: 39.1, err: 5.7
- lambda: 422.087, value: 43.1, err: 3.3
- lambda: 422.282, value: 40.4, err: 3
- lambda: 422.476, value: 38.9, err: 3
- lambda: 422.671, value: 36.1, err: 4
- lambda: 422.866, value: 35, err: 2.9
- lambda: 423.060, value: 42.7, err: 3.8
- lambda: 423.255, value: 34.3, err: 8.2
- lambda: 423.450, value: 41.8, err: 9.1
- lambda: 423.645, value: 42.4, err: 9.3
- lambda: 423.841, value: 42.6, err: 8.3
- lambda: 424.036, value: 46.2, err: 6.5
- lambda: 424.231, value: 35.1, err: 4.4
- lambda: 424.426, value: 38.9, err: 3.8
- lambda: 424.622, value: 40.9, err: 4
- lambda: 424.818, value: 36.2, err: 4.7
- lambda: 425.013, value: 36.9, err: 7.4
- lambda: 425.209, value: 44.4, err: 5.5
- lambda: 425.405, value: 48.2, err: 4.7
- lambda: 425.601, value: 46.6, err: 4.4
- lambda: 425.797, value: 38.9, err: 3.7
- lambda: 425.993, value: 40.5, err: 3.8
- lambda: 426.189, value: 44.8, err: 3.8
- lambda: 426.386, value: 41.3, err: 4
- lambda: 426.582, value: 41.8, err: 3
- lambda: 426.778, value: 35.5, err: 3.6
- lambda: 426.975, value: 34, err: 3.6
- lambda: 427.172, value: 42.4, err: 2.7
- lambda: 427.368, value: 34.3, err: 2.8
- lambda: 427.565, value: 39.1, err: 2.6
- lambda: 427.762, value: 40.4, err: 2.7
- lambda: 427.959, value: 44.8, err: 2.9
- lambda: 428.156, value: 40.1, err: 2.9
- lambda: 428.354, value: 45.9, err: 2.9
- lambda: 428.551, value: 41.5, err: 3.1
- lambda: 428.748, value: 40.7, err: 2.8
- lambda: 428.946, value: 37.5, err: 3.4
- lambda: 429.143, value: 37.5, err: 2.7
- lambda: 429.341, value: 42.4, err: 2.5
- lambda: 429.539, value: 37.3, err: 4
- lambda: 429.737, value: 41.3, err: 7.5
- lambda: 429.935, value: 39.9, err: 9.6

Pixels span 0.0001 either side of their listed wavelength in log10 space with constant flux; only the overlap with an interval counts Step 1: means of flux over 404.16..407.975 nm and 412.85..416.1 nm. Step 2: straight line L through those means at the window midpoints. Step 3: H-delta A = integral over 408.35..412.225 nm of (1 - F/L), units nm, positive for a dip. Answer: 0.63 nm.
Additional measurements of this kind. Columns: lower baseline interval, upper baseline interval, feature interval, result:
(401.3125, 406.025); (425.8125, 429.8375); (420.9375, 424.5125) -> 0.04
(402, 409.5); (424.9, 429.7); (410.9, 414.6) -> 0.20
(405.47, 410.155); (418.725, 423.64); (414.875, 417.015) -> 0.06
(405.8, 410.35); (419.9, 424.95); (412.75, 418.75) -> -0.07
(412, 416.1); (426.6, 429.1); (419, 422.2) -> -0.12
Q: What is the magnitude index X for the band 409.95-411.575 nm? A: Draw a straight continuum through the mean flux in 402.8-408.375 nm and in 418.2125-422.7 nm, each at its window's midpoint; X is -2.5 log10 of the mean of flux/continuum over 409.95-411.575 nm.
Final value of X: 0.32 mag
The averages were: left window 40.8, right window 40.5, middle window 30.3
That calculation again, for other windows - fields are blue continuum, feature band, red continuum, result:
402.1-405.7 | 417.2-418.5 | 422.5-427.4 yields 0.10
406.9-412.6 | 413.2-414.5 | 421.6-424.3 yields -0.12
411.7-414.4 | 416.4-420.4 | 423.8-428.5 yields 0.03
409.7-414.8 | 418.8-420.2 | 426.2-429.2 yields -0.12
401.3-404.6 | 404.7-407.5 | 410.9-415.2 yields 0.01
